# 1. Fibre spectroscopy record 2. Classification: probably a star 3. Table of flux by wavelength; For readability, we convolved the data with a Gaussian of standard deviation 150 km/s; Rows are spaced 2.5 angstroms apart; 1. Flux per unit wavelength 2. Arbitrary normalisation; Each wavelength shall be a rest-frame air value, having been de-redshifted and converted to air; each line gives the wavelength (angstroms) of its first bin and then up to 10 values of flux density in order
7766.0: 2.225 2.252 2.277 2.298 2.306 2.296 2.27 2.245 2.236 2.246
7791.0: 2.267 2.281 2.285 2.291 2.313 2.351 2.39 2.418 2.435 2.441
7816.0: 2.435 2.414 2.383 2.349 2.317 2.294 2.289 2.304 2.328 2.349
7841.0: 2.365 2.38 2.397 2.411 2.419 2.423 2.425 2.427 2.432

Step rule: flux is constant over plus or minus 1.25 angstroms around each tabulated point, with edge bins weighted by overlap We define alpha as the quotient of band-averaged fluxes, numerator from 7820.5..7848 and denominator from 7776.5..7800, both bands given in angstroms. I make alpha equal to 1.03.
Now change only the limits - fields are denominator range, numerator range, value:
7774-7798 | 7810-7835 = 1.04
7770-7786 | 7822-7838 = 1.02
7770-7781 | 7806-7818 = 1.06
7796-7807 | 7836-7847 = 1.02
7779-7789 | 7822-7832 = 1.03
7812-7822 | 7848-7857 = 1.00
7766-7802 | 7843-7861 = 1.06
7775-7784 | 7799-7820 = 1.05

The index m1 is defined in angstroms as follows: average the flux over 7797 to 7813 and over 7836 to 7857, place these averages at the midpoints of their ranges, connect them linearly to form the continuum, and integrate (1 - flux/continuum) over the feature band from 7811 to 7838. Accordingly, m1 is 0.23 angstroms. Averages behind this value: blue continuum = 2.37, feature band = 2.36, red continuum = 2.39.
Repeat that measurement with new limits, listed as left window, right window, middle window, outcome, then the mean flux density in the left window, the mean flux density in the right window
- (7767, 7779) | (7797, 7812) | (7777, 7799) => 0.51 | 2.28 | 2.36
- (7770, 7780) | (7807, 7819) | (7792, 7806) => 0.40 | 2.29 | 2.43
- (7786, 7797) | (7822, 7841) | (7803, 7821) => -0.92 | 2.27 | 2.32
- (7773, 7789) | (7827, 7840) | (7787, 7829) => -1.00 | 2.27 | 2.31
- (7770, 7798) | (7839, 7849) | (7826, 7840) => 0.29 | 2.27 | 2.38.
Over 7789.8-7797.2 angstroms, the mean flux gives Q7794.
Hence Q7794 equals 2.28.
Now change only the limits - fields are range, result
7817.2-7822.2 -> 2.4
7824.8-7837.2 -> 2.31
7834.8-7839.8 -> 2.34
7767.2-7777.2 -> 2.28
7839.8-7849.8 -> 2.39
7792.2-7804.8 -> 2.3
